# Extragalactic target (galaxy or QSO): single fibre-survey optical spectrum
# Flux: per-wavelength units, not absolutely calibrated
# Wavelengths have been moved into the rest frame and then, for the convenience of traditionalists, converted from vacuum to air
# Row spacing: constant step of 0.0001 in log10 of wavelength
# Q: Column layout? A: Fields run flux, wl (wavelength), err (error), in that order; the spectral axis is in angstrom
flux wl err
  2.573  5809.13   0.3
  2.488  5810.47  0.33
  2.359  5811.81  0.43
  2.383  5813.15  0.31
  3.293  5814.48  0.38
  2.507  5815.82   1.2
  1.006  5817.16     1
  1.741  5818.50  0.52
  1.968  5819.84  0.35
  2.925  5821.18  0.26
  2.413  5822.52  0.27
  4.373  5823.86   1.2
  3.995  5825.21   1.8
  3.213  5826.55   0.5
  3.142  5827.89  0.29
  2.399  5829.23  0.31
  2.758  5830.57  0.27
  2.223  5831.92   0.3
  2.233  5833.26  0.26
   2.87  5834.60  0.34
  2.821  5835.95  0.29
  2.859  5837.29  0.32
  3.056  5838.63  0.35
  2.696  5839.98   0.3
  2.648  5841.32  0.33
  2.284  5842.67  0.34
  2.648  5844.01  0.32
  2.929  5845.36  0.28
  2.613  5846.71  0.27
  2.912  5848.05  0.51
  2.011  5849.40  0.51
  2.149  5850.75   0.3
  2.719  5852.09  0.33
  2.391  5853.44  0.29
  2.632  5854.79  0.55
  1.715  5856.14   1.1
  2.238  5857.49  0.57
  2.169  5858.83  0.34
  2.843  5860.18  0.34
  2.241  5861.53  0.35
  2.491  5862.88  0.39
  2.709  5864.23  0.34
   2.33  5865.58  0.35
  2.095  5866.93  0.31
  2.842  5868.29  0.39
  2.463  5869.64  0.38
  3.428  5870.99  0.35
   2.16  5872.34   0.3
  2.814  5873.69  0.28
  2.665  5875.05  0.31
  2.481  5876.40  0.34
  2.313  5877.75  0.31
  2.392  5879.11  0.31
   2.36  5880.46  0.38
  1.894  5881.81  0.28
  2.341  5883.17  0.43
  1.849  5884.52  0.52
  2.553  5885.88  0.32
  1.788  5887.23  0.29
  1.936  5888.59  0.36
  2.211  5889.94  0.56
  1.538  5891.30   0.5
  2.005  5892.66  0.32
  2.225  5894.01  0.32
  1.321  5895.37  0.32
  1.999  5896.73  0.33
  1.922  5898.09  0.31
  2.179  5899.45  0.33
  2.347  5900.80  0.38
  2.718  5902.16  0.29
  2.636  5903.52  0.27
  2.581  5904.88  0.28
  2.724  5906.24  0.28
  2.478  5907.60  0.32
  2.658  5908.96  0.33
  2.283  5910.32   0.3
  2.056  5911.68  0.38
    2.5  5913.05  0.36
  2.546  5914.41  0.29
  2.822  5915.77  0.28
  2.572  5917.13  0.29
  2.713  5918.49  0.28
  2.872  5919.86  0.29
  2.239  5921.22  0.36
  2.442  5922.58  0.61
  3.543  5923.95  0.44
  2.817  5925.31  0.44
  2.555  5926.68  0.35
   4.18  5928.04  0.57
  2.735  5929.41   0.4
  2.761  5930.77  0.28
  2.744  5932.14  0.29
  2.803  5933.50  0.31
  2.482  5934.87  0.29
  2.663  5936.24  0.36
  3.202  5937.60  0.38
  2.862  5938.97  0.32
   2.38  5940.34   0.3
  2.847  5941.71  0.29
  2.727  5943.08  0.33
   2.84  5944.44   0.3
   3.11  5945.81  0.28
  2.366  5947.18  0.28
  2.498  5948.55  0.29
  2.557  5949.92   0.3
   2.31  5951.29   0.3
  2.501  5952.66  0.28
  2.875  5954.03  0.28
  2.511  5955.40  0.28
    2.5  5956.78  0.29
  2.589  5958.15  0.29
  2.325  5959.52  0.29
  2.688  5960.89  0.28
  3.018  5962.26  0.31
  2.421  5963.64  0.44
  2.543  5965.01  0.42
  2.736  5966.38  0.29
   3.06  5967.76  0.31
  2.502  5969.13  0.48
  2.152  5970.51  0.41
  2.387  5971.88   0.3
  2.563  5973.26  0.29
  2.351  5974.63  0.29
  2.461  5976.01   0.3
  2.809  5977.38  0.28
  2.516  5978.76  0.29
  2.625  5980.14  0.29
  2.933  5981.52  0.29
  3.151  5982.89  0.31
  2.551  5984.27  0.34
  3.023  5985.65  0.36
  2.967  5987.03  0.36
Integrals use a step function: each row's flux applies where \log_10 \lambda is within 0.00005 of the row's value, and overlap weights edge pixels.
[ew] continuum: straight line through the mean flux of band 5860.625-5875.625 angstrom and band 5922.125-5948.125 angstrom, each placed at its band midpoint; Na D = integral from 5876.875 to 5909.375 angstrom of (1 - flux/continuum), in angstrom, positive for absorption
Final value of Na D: 5.7 angstrom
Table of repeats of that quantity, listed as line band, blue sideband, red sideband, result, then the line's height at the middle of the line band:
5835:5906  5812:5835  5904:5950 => 7.8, 2.69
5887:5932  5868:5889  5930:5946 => 2.4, 2.59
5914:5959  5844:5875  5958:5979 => -3.2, 2.55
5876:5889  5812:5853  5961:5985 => 2.3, 2.65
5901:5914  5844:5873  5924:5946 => 1.1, 2.73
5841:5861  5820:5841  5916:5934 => 3.0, 2.89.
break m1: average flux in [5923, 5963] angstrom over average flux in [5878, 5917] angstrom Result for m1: 1.22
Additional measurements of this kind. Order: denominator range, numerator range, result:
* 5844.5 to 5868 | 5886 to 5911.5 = 0.91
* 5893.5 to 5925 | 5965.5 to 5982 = 1.05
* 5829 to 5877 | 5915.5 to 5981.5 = 1.06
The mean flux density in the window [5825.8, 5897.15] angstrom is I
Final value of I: 2.43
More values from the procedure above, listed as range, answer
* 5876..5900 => 2.07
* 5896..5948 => 2.65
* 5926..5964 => 2.72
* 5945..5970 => 2.61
